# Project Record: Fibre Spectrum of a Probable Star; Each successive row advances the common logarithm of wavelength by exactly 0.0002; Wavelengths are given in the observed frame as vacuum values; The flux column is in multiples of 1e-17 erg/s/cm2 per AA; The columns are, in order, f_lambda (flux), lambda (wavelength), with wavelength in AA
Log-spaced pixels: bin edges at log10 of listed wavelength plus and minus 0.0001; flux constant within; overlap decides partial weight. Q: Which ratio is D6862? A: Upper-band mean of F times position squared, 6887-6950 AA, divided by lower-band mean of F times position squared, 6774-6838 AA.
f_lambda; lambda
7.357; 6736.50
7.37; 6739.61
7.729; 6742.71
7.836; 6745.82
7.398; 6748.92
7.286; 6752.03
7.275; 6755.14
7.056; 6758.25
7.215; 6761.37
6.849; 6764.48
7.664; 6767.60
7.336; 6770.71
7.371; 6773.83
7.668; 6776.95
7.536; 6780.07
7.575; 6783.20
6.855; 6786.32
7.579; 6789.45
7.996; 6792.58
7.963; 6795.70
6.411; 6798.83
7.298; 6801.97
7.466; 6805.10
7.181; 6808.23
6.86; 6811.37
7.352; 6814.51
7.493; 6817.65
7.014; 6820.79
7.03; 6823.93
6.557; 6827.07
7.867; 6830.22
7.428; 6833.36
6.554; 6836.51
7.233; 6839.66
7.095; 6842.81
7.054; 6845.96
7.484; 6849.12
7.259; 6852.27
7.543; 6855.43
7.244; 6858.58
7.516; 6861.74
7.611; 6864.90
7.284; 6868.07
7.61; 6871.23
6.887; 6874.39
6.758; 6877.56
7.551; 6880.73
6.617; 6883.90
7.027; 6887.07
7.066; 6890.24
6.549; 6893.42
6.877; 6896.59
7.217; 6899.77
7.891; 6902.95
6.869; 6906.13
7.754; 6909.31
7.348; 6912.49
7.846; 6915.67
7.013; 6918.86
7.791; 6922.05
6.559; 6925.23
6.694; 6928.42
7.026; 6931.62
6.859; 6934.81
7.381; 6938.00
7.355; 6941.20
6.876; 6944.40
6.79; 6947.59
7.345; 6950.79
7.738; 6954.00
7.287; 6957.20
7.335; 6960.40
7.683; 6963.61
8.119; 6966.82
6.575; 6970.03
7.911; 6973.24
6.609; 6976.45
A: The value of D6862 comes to 1.01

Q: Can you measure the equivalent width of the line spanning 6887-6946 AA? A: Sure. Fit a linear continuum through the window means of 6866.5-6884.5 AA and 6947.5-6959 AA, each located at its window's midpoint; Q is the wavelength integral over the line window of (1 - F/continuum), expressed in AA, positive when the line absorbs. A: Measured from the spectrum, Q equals 0.8 AA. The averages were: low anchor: 7.15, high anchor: 7.36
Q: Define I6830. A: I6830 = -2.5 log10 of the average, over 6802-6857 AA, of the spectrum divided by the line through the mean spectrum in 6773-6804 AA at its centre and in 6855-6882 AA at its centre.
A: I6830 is 0.02 mag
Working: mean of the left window 7.43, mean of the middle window 7.21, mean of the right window 7.32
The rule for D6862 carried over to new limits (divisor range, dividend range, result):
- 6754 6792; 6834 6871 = 1.01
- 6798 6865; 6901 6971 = 1.04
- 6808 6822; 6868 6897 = 1.00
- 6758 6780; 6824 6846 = 0.99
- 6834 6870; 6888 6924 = 1.02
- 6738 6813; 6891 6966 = 1.03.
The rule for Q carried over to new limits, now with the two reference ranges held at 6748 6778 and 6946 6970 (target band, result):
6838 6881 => 0.42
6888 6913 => 0.66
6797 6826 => 0.83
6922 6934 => 0.79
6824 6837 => 0.36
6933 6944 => 0.36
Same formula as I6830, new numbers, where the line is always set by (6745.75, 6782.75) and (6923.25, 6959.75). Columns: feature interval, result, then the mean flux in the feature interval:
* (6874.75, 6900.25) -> 0.04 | 6.94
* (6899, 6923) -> -0.05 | 7.47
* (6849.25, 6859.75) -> -0.02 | 7.38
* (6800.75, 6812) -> 0.01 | 7.23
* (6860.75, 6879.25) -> -0.01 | 7.27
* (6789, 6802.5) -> -0.02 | 7.45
